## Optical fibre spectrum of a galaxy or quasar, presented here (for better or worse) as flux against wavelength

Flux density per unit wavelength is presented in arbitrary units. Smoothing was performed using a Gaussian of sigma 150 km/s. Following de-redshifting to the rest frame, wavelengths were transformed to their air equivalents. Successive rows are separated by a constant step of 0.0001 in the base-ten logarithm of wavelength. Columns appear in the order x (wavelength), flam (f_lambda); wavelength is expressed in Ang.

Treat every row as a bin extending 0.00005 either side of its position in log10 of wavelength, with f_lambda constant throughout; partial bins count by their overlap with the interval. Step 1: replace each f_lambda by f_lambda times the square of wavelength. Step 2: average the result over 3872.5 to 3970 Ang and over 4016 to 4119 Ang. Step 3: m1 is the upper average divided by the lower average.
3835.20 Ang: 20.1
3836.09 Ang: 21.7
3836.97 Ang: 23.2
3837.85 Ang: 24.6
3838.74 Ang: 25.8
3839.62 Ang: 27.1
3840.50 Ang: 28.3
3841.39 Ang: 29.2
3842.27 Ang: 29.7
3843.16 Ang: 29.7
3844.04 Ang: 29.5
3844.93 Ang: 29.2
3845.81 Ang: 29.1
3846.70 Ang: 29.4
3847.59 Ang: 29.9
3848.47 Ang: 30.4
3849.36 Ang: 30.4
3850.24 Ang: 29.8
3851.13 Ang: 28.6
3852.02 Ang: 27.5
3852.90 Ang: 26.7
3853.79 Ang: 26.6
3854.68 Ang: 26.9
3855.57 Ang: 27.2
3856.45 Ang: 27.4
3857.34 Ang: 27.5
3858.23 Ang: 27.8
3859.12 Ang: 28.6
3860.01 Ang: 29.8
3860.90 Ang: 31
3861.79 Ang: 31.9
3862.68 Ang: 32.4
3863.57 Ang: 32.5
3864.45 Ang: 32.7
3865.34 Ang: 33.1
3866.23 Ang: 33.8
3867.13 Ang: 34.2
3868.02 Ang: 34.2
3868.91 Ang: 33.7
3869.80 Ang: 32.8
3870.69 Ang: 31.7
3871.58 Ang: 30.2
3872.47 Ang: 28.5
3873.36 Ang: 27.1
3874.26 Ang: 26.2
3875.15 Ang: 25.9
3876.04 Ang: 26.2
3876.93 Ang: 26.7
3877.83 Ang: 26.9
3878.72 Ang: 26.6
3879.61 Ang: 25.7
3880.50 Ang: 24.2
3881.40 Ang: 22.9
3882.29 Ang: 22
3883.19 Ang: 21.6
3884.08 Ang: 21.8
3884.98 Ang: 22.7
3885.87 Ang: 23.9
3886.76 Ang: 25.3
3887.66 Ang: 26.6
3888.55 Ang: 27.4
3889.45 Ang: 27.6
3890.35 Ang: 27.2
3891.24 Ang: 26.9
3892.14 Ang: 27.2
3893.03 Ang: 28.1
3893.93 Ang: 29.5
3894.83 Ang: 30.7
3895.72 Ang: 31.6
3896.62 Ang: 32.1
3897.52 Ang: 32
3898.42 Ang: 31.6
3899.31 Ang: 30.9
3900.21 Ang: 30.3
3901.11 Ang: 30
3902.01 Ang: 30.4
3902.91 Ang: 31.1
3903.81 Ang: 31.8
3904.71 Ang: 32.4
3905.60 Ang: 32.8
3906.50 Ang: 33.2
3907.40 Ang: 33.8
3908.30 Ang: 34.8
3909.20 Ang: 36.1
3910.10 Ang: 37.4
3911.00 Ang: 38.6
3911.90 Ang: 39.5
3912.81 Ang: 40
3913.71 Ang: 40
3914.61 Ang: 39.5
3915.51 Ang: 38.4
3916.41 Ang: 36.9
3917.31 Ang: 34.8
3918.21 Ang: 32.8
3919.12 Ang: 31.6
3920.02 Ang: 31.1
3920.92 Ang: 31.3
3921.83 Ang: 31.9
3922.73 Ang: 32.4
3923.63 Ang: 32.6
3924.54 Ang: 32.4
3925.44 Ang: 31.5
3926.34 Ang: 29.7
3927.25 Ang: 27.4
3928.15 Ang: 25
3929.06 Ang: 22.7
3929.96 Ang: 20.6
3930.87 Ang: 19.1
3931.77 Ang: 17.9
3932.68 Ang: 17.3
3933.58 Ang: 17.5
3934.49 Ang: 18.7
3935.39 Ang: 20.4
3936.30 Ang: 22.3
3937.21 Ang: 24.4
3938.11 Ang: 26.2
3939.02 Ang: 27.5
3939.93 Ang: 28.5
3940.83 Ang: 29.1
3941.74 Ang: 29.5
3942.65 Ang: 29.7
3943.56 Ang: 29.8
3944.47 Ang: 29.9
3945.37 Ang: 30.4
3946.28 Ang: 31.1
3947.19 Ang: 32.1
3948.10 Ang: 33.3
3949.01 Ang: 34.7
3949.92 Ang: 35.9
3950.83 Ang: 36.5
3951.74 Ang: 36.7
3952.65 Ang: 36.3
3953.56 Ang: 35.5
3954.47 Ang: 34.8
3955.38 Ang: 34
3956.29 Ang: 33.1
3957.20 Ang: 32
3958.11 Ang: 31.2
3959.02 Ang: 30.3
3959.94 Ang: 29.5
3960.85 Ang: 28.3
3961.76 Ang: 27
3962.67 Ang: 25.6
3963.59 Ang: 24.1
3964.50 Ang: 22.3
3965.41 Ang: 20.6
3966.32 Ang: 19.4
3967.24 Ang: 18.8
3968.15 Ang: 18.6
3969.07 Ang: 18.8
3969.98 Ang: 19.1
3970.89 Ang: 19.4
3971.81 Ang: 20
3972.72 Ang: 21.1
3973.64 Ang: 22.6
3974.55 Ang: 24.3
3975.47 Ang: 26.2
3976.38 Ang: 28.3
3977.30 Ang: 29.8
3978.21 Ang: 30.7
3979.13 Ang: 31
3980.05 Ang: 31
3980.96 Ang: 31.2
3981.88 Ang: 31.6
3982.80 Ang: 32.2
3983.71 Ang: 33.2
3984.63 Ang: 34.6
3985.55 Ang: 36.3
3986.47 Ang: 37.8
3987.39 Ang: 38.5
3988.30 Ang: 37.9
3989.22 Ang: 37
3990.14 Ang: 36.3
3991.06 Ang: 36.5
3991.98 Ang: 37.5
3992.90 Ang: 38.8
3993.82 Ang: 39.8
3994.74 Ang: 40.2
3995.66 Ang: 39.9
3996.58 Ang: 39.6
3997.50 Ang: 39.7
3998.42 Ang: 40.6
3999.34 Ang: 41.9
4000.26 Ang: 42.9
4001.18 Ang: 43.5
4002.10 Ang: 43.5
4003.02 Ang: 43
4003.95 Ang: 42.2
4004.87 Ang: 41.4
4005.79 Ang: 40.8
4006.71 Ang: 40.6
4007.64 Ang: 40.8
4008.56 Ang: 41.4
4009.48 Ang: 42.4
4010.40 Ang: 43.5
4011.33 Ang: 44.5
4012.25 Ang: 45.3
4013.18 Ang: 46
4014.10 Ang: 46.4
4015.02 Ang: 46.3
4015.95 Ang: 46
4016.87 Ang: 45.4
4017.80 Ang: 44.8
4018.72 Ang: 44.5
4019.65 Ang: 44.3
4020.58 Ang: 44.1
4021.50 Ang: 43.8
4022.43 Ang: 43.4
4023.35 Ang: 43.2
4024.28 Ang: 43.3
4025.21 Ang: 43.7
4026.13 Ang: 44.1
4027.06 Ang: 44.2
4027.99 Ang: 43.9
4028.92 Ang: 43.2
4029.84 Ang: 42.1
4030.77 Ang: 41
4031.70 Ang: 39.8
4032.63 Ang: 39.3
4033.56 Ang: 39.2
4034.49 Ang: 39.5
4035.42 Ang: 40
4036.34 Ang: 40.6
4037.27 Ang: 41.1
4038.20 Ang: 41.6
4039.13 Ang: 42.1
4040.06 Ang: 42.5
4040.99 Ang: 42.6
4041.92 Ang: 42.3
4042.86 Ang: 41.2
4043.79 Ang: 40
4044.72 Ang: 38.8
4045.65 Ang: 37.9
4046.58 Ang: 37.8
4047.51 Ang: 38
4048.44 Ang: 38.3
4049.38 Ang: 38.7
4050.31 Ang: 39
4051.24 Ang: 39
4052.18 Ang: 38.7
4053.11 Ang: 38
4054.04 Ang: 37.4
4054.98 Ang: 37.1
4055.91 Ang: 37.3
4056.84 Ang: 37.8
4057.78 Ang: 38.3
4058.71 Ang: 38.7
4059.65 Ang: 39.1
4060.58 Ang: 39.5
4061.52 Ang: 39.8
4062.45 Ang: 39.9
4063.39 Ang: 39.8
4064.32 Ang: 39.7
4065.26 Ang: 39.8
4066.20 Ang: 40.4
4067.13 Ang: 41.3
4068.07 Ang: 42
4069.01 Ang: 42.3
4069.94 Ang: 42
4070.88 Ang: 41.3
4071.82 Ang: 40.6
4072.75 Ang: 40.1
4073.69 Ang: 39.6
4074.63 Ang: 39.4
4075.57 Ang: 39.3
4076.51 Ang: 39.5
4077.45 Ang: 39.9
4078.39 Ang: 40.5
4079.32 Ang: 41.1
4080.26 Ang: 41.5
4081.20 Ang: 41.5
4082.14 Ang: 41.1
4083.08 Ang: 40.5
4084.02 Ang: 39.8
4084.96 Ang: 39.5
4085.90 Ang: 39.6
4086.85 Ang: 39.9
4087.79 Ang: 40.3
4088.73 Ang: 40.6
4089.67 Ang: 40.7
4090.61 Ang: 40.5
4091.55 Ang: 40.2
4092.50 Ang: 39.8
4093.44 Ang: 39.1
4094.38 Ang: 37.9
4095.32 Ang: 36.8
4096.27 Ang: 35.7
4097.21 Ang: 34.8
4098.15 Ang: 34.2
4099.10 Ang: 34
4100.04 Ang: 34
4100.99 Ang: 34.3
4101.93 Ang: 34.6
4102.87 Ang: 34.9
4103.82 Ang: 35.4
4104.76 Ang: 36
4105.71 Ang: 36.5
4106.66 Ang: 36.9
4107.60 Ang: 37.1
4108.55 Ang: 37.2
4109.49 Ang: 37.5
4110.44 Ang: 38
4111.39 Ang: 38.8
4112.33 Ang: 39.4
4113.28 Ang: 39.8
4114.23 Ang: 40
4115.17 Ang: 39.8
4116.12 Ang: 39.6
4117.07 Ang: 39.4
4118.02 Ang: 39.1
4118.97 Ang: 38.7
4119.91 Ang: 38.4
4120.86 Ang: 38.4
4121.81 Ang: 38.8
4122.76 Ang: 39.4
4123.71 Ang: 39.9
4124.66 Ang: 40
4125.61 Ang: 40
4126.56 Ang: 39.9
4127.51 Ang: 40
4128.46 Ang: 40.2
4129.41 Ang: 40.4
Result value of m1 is 1.48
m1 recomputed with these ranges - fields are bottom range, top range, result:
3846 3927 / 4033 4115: 1.41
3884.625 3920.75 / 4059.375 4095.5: 1.37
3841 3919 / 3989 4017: 1.47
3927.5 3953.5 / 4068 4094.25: 1.58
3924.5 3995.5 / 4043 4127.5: 1.43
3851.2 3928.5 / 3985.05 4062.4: 1.44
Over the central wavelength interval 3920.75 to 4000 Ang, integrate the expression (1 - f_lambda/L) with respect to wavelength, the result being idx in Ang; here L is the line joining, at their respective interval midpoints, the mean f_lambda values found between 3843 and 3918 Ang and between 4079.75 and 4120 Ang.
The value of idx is 8.2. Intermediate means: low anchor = 30.2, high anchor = 38.2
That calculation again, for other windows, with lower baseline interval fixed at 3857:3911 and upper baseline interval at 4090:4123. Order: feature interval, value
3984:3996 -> -1.6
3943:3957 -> -0.7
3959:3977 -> 5.2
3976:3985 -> 0.5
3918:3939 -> 3.5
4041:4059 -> -1.6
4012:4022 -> -3.2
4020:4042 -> -4.6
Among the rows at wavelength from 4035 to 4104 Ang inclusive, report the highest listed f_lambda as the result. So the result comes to 42.6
